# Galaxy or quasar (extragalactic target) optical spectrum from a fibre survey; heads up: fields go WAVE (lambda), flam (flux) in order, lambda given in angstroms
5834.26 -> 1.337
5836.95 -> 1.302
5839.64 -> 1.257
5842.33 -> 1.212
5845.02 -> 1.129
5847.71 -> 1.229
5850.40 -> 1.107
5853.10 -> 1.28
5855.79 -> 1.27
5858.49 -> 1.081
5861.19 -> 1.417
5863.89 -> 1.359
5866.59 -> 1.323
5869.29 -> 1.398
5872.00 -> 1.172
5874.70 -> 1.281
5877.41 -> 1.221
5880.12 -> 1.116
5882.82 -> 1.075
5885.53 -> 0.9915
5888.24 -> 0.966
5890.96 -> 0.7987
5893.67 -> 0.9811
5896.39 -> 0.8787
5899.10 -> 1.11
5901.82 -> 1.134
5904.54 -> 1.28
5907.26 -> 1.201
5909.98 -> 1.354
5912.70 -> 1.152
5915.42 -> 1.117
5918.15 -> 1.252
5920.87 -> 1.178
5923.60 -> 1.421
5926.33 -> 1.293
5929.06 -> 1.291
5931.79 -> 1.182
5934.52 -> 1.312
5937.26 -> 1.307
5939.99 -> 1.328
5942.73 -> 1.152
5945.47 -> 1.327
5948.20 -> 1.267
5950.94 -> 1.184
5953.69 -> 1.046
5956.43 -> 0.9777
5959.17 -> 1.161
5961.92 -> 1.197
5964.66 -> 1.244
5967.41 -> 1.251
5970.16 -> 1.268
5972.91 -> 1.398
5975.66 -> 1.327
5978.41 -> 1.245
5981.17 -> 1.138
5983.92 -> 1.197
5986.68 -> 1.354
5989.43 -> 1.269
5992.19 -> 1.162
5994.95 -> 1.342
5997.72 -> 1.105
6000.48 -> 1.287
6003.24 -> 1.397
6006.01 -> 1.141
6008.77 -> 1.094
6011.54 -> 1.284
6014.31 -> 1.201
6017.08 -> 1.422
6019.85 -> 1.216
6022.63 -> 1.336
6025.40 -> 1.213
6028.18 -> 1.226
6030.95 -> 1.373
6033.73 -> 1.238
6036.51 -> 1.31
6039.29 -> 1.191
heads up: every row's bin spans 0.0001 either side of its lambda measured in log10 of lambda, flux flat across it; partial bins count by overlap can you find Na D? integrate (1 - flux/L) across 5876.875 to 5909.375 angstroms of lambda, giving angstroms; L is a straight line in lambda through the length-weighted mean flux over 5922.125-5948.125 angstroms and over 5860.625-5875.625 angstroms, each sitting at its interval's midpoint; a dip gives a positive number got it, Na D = 6.0 angstroms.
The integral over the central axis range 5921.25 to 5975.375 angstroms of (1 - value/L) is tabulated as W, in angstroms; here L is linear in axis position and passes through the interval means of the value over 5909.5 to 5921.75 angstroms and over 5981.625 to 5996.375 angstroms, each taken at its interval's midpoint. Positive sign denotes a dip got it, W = -0.7 angstroms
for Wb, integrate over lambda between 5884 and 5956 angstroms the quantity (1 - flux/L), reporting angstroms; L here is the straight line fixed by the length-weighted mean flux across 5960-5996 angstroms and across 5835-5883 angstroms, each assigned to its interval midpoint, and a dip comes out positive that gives 4.6 angstroms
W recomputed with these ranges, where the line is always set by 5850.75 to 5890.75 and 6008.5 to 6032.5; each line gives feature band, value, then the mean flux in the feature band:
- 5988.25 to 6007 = 0.21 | 1.24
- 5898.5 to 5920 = 0.22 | 1.2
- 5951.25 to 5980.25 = 0.79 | 1.21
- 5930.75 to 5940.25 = -0.40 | 1.28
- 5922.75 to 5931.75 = -0.61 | 1.31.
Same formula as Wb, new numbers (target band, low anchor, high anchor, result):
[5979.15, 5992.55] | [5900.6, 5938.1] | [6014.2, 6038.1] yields 0.44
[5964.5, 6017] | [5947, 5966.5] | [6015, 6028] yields -1.29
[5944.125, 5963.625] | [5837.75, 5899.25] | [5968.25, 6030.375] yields 0.90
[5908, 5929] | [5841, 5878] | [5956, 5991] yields -0.15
